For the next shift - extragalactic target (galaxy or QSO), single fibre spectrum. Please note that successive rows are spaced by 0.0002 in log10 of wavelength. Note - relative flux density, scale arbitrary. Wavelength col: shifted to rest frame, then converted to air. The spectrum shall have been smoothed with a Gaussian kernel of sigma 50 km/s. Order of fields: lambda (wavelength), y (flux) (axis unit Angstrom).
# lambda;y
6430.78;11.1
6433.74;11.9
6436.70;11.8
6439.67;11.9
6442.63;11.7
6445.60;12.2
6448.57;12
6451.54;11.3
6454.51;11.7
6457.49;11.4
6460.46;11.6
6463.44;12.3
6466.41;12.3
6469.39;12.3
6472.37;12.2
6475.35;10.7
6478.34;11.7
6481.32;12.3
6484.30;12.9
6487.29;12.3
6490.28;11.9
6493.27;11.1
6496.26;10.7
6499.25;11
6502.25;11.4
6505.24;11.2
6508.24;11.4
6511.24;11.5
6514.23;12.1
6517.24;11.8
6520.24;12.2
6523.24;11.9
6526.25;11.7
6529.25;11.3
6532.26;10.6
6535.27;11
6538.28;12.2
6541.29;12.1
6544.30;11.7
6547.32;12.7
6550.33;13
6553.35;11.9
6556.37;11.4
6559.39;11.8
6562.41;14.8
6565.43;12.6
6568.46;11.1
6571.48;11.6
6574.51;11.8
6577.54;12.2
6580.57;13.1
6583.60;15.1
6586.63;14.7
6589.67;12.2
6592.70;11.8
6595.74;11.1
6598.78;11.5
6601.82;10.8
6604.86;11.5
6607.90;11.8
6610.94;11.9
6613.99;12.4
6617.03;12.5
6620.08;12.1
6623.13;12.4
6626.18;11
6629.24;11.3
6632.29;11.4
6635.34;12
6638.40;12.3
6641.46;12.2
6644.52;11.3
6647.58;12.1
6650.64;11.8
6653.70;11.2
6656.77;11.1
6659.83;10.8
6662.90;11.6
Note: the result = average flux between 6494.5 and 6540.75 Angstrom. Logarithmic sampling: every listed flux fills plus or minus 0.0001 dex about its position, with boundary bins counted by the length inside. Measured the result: 11.5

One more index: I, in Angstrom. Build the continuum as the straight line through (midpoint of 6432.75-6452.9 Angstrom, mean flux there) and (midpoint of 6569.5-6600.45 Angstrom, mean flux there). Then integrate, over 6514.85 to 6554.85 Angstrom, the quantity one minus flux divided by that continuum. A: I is 1.3 Angstrom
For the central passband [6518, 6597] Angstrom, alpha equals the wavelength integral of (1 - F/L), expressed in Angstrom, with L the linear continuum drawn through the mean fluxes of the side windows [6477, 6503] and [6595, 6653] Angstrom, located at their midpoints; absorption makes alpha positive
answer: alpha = -3.2 Angstrom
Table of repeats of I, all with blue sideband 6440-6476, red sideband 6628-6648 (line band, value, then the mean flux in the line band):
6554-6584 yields -1.6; 12.4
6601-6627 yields -0.2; 11.9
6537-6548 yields -0.3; 12.1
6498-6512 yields 0.6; 11.3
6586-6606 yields 0.0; 11.8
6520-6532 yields 0.2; 11.6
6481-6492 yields -0.5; 12.3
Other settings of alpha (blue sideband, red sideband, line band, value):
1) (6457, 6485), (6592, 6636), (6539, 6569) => -1.4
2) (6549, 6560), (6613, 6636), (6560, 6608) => -1.6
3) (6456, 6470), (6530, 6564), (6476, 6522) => 1.3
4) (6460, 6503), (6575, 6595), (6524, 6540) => 1.3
